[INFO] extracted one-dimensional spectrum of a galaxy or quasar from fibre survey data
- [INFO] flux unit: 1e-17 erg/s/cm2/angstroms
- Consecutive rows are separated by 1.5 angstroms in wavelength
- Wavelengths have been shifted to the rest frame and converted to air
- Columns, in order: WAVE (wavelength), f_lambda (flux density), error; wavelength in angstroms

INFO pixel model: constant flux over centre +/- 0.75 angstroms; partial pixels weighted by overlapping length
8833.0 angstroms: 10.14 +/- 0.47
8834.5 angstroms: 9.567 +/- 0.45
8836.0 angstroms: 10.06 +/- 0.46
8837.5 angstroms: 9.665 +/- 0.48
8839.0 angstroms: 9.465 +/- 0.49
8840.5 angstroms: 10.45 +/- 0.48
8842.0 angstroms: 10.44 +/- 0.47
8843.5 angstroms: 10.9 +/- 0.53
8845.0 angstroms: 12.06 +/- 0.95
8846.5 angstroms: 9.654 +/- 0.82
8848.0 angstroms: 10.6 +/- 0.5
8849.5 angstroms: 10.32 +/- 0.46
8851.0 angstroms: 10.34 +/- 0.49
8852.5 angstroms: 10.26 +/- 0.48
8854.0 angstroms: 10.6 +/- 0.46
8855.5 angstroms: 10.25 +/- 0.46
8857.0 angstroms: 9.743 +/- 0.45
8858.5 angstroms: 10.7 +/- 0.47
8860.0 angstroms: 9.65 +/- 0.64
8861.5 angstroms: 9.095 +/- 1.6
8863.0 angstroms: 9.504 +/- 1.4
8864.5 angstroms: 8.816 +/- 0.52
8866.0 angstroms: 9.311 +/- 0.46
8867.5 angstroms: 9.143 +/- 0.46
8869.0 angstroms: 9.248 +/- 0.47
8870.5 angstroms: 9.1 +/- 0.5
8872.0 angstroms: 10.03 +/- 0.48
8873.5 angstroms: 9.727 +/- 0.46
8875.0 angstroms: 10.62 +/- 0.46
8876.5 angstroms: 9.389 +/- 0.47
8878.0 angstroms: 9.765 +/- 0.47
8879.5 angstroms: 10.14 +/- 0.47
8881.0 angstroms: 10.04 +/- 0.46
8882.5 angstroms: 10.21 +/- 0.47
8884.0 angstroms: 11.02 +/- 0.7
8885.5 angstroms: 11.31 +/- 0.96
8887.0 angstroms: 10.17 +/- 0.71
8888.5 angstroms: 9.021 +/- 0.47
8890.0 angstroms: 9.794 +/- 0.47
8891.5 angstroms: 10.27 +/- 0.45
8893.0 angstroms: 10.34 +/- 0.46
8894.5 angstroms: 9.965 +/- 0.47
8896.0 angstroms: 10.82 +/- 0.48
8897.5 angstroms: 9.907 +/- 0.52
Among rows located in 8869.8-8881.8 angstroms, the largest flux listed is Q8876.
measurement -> 10.62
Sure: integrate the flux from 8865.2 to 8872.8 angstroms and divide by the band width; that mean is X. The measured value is 9.37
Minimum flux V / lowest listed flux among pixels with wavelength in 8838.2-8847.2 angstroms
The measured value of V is 9.465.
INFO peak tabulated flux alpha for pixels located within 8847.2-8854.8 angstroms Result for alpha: 10.6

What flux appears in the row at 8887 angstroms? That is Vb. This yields 10.17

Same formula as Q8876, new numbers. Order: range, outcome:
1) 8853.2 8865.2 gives 10.7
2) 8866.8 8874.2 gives 10.03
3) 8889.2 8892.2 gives 10.27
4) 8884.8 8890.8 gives 11.31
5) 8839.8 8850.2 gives 12.06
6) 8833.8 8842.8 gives 10.45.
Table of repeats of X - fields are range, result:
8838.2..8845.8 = 10.6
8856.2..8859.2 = 10.2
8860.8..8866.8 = 9.18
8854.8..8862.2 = 9.89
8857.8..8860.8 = 10.1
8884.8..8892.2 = 10.1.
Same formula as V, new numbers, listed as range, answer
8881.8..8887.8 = 10.17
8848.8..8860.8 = 9.65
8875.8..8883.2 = 9.389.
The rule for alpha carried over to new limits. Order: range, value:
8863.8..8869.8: 9.311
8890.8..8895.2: 10.34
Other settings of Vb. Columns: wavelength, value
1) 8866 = 9.311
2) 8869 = 9.248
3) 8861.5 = 9.095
